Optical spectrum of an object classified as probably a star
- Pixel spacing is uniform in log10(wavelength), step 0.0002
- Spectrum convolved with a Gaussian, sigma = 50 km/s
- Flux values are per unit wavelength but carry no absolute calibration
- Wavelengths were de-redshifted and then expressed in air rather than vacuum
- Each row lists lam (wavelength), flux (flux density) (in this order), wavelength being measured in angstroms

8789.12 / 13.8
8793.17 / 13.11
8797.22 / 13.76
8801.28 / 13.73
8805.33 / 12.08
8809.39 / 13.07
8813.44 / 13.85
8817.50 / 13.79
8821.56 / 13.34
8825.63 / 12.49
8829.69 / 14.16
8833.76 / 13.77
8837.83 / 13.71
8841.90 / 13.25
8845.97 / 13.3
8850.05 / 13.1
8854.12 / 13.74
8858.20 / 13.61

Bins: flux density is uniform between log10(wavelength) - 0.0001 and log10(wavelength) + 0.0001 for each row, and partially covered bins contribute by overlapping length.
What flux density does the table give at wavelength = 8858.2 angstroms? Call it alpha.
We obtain 13.61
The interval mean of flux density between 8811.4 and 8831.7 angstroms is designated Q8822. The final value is 13.5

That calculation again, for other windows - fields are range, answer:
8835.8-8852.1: 13.3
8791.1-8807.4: 13.2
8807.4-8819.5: 13.6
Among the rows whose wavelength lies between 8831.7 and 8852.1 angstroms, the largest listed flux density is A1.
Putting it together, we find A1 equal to 13.77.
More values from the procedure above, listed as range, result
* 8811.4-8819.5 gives 13.85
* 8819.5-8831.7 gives 14.16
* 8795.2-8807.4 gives 13.76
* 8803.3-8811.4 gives 13.07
